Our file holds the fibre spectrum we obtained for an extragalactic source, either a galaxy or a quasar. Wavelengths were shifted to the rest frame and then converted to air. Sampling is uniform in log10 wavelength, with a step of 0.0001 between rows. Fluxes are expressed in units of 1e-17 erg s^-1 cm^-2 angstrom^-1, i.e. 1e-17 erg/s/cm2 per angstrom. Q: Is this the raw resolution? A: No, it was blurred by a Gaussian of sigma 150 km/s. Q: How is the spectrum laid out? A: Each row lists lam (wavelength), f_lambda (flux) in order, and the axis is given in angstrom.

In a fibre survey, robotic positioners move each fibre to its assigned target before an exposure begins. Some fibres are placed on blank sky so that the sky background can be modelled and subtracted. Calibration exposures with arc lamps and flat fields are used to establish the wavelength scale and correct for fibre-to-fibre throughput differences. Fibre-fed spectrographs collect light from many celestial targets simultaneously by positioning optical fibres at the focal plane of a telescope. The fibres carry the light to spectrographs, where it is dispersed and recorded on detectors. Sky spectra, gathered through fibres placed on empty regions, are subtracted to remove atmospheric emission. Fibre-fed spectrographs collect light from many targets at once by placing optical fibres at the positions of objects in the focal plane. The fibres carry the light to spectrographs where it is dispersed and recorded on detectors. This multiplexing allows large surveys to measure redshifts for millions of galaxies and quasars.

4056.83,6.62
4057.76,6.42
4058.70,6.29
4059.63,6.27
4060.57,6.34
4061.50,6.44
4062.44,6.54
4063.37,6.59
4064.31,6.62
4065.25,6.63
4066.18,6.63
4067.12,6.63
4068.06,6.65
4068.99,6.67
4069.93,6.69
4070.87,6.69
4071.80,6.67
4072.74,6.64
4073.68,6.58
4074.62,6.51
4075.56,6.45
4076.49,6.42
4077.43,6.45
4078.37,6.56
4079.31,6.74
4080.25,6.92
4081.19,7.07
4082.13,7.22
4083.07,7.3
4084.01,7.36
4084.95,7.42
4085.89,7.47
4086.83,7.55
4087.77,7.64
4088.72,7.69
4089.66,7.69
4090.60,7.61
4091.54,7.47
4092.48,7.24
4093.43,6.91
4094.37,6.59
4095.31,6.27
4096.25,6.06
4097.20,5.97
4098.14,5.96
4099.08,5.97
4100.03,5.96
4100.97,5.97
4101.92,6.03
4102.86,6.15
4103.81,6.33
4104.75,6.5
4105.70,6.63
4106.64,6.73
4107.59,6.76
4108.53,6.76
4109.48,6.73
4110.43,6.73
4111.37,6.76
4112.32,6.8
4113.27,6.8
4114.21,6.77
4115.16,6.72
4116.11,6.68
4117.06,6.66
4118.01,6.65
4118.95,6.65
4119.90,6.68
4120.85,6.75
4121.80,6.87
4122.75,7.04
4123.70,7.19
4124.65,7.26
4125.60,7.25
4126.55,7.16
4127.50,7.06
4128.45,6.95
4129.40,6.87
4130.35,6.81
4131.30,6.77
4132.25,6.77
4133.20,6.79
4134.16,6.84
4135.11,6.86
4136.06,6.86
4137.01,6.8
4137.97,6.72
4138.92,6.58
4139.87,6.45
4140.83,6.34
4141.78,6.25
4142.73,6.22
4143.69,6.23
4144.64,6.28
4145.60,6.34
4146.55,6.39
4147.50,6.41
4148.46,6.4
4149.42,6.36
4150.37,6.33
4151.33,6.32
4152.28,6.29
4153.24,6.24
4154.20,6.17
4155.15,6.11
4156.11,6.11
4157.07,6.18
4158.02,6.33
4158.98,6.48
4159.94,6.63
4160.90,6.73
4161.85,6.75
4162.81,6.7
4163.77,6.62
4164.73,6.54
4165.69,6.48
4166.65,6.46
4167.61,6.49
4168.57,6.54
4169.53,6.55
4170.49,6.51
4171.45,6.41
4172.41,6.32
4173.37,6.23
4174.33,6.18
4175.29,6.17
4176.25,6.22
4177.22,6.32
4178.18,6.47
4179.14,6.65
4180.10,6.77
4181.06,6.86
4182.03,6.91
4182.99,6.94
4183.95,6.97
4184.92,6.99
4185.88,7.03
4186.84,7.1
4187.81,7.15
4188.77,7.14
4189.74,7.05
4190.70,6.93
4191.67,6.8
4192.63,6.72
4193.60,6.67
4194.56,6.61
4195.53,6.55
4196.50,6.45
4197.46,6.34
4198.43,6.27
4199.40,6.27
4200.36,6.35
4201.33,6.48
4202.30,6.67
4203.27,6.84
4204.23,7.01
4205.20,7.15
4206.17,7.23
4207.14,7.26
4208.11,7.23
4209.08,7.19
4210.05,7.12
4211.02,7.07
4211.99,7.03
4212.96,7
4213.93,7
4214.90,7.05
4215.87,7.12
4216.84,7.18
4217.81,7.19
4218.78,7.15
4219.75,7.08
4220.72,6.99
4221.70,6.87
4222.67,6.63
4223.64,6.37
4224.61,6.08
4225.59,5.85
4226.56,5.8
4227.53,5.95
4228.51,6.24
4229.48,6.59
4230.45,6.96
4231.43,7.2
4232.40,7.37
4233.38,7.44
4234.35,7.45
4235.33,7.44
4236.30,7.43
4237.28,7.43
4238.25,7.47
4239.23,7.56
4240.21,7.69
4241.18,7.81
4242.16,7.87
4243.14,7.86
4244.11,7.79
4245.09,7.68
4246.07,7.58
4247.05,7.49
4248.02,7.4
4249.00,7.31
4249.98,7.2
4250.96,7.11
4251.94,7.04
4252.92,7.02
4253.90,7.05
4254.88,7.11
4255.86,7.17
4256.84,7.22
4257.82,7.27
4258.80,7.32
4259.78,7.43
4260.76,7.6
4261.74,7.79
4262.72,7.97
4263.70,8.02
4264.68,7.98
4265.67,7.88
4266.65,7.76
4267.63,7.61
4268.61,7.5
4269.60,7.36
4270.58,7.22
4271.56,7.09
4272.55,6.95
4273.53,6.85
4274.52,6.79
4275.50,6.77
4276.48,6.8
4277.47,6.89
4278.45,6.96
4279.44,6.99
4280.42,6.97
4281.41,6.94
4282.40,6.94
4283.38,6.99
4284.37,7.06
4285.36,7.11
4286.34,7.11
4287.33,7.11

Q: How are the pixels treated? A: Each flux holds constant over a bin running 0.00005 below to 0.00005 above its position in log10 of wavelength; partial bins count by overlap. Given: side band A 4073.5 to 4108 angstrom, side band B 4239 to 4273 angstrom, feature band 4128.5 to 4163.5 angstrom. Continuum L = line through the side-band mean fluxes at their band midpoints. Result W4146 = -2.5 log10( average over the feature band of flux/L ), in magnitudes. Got 0.08 mag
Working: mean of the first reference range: 6.76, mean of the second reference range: 7.48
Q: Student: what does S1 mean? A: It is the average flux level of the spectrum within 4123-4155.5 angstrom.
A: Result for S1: 6.61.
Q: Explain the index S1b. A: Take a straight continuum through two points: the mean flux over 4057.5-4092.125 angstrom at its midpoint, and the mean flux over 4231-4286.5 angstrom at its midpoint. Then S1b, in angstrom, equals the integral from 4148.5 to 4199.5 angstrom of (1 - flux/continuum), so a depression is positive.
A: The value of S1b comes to 4.0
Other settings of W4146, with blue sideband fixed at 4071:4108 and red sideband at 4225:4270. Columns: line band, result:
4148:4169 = 0.094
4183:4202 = 0.061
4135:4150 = 0.079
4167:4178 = 0.112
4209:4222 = 0.021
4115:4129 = -0.006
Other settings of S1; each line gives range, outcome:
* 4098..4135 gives 6.69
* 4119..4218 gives 6.69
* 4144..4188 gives 6.5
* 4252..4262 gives 7.28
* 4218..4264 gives 7.19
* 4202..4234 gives 6.88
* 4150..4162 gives 6.35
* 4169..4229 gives 6.72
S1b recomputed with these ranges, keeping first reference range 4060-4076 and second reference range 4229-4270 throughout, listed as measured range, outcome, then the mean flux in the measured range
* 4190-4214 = 1.4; 6.81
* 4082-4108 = -0.3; 6.79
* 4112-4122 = 0.1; 6.72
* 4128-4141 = 0.3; 6.75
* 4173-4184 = 0.9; 6.55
